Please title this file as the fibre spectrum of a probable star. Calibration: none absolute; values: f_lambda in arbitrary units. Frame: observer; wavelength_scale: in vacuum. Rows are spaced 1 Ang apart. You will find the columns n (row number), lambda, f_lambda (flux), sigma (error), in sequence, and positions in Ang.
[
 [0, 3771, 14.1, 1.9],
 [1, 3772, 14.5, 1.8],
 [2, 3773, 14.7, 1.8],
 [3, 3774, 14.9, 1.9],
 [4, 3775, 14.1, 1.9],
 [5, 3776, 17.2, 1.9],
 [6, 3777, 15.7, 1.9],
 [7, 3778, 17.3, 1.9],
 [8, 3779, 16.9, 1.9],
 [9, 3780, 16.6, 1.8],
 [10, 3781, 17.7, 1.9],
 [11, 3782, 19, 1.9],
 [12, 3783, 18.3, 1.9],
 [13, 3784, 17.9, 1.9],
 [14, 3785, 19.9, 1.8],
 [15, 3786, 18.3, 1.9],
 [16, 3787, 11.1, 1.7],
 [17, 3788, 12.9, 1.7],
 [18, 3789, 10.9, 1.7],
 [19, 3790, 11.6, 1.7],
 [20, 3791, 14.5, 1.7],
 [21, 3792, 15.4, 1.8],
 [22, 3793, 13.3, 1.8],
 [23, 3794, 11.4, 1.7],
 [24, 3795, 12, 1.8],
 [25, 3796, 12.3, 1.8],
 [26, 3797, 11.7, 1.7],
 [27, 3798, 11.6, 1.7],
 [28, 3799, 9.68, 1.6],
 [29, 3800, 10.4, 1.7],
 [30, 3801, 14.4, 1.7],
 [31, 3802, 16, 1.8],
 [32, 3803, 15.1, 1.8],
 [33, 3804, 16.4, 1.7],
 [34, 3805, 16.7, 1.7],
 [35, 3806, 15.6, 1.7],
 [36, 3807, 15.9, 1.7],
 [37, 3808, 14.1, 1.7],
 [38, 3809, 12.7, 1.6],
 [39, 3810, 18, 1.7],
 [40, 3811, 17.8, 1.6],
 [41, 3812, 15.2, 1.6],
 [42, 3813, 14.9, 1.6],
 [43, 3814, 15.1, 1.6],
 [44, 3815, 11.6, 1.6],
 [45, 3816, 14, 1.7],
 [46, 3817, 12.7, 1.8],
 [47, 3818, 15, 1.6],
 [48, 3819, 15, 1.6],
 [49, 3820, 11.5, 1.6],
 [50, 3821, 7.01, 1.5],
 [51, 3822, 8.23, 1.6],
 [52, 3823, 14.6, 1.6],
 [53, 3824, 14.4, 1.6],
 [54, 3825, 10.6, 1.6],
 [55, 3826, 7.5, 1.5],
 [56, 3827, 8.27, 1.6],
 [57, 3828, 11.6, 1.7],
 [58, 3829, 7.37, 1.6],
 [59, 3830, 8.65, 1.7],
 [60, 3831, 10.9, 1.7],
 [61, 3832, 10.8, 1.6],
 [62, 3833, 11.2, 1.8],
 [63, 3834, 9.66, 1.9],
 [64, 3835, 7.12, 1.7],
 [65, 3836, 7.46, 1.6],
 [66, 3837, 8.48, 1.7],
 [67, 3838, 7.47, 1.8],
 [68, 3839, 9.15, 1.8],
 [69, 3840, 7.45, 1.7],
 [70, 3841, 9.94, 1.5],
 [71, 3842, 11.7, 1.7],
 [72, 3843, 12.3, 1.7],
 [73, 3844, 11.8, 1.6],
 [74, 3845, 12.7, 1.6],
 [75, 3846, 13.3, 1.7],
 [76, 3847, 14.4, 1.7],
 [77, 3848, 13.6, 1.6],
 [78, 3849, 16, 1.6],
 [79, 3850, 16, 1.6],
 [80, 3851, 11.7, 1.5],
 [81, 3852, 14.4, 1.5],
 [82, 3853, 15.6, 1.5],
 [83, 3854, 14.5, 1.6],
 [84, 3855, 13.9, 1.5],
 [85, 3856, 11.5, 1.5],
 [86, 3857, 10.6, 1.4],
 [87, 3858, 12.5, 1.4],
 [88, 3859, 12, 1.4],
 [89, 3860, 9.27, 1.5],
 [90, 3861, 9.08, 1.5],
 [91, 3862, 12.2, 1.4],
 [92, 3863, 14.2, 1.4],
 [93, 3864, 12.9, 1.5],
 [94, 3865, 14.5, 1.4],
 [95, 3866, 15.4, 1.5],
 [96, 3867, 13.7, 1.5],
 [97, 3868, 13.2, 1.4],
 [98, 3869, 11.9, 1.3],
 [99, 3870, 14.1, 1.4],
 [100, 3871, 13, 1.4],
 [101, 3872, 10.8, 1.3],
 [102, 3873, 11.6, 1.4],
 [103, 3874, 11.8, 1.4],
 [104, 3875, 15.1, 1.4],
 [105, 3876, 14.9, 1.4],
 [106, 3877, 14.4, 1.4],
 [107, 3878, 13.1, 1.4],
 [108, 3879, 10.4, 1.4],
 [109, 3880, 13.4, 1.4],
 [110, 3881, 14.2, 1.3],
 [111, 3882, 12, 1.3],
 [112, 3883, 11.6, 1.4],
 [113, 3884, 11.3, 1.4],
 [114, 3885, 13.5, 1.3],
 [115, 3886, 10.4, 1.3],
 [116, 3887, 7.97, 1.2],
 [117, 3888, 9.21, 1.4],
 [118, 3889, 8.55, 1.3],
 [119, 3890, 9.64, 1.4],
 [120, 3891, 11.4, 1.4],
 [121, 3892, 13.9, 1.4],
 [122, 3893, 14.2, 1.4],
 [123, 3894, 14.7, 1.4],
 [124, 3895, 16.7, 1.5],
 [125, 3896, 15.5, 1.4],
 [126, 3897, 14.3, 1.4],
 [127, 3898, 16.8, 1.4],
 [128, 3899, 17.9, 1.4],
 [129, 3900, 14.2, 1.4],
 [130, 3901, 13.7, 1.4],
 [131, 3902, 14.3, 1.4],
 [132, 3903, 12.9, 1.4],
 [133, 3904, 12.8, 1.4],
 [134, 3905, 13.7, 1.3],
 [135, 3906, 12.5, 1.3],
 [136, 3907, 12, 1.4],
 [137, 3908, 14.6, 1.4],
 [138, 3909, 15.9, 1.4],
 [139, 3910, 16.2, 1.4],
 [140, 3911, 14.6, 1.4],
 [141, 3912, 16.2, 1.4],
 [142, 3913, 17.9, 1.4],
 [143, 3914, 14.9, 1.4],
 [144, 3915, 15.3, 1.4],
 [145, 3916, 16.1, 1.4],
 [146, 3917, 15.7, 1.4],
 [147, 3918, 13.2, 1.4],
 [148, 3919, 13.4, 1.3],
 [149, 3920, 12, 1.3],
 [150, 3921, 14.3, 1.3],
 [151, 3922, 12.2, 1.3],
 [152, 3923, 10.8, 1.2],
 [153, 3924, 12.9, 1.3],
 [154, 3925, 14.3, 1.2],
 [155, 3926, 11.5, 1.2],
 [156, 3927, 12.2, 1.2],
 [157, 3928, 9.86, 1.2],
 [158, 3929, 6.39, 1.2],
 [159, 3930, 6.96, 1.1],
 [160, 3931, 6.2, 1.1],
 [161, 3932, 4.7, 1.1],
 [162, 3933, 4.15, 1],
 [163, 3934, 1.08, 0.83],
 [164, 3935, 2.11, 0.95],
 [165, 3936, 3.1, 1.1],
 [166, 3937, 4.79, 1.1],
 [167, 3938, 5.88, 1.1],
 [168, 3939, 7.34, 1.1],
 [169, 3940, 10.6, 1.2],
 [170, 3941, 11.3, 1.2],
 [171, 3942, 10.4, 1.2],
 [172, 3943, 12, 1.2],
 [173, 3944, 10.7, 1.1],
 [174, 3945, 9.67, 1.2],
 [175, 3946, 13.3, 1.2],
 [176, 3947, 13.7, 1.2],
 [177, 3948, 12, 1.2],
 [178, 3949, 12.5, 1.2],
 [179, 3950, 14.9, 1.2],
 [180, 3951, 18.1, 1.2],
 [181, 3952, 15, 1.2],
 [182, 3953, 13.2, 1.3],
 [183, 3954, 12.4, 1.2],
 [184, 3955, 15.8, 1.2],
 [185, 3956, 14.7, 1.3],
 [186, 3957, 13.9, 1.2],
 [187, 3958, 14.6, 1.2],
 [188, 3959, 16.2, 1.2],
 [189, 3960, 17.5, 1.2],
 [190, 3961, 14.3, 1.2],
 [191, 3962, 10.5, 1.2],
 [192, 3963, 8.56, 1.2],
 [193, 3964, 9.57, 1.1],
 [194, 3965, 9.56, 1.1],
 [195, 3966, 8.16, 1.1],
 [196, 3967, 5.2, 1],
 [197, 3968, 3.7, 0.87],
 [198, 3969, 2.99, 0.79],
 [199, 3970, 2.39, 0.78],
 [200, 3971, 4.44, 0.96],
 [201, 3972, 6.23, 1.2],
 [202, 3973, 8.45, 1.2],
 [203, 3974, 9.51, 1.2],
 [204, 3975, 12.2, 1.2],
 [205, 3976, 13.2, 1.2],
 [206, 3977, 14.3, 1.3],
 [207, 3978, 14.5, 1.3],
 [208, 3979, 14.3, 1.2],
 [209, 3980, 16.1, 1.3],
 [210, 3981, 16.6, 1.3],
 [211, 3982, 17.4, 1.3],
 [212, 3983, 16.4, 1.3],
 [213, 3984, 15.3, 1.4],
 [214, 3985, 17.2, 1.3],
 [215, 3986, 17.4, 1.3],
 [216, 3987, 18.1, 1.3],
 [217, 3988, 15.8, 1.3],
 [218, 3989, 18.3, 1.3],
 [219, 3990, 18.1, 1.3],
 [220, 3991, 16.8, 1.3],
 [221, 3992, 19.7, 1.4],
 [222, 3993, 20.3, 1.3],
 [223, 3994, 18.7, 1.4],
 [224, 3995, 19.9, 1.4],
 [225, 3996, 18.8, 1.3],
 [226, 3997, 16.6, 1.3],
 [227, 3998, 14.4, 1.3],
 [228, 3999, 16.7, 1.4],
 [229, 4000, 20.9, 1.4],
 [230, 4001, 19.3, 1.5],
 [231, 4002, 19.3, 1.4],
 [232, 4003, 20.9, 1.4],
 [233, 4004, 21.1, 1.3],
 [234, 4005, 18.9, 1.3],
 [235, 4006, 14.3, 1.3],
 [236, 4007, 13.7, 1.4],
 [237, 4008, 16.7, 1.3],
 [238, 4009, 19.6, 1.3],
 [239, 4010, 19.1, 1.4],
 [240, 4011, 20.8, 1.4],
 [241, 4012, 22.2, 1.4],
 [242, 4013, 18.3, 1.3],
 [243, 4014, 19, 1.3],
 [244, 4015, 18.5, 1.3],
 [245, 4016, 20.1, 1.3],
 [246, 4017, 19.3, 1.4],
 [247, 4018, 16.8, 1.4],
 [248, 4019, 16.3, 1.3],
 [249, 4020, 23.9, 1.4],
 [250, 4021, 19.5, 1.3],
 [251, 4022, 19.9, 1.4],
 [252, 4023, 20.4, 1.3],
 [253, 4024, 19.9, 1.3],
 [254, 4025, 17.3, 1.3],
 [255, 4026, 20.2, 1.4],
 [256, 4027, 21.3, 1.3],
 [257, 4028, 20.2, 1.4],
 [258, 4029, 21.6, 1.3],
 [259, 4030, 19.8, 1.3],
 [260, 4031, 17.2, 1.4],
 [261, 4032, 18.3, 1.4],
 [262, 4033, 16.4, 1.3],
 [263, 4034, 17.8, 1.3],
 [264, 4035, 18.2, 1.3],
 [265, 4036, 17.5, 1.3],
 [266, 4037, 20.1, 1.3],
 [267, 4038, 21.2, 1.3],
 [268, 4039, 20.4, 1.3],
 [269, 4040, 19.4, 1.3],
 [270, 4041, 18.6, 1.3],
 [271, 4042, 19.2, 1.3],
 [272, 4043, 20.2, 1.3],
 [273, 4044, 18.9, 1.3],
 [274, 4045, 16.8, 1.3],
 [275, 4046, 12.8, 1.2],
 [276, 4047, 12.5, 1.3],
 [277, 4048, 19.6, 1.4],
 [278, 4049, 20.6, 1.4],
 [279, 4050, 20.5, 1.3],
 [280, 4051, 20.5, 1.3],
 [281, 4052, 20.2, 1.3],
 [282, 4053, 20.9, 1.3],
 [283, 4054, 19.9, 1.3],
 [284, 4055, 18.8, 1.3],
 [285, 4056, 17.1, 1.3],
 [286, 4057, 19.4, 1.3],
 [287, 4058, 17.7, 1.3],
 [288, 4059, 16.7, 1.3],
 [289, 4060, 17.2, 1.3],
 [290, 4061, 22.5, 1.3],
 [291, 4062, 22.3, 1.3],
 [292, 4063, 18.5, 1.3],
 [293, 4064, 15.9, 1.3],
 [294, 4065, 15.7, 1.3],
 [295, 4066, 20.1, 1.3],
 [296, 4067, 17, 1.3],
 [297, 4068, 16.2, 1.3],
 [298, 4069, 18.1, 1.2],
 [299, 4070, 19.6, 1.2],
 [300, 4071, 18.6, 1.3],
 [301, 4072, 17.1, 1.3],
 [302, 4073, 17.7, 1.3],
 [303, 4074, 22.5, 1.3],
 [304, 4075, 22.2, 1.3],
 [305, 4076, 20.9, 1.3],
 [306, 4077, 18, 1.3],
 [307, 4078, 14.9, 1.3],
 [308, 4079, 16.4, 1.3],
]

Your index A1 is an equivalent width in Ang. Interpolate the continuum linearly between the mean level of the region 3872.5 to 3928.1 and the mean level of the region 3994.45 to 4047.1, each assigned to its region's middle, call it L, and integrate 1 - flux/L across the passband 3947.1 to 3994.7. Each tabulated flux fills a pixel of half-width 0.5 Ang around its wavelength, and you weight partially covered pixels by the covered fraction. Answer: 9.3 Ang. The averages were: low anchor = 13.4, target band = 13.3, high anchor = 18.7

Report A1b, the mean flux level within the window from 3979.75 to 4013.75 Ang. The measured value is 18.1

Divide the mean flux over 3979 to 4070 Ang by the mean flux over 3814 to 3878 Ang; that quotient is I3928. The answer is 1.6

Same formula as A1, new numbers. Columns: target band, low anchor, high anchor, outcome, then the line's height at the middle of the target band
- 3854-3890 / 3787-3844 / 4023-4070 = 3.9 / 13.7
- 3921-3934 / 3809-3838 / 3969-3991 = 3.6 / 12.8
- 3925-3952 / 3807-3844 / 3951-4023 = 9.5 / 14.2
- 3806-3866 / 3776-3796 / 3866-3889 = 6.7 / 13.7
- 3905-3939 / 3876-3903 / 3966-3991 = 4.8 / 12.8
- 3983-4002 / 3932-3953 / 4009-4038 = -2.8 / 15.6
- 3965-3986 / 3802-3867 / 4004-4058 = 7.5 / 17.1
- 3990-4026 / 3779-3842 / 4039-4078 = -2.7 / 17.5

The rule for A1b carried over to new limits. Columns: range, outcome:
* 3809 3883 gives 12.2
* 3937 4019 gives 14.5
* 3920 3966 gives 10.8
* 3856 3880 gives 12.6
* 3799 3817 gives 14.7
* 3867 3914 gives 13.3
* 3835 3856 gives 12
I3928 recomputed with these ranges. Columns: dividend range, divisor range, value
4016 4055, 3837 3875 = 1.54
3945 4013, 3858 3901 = 1.14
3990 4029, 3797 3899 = 1.52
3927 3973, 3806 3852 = 0.80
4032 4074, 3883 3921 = 1.35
